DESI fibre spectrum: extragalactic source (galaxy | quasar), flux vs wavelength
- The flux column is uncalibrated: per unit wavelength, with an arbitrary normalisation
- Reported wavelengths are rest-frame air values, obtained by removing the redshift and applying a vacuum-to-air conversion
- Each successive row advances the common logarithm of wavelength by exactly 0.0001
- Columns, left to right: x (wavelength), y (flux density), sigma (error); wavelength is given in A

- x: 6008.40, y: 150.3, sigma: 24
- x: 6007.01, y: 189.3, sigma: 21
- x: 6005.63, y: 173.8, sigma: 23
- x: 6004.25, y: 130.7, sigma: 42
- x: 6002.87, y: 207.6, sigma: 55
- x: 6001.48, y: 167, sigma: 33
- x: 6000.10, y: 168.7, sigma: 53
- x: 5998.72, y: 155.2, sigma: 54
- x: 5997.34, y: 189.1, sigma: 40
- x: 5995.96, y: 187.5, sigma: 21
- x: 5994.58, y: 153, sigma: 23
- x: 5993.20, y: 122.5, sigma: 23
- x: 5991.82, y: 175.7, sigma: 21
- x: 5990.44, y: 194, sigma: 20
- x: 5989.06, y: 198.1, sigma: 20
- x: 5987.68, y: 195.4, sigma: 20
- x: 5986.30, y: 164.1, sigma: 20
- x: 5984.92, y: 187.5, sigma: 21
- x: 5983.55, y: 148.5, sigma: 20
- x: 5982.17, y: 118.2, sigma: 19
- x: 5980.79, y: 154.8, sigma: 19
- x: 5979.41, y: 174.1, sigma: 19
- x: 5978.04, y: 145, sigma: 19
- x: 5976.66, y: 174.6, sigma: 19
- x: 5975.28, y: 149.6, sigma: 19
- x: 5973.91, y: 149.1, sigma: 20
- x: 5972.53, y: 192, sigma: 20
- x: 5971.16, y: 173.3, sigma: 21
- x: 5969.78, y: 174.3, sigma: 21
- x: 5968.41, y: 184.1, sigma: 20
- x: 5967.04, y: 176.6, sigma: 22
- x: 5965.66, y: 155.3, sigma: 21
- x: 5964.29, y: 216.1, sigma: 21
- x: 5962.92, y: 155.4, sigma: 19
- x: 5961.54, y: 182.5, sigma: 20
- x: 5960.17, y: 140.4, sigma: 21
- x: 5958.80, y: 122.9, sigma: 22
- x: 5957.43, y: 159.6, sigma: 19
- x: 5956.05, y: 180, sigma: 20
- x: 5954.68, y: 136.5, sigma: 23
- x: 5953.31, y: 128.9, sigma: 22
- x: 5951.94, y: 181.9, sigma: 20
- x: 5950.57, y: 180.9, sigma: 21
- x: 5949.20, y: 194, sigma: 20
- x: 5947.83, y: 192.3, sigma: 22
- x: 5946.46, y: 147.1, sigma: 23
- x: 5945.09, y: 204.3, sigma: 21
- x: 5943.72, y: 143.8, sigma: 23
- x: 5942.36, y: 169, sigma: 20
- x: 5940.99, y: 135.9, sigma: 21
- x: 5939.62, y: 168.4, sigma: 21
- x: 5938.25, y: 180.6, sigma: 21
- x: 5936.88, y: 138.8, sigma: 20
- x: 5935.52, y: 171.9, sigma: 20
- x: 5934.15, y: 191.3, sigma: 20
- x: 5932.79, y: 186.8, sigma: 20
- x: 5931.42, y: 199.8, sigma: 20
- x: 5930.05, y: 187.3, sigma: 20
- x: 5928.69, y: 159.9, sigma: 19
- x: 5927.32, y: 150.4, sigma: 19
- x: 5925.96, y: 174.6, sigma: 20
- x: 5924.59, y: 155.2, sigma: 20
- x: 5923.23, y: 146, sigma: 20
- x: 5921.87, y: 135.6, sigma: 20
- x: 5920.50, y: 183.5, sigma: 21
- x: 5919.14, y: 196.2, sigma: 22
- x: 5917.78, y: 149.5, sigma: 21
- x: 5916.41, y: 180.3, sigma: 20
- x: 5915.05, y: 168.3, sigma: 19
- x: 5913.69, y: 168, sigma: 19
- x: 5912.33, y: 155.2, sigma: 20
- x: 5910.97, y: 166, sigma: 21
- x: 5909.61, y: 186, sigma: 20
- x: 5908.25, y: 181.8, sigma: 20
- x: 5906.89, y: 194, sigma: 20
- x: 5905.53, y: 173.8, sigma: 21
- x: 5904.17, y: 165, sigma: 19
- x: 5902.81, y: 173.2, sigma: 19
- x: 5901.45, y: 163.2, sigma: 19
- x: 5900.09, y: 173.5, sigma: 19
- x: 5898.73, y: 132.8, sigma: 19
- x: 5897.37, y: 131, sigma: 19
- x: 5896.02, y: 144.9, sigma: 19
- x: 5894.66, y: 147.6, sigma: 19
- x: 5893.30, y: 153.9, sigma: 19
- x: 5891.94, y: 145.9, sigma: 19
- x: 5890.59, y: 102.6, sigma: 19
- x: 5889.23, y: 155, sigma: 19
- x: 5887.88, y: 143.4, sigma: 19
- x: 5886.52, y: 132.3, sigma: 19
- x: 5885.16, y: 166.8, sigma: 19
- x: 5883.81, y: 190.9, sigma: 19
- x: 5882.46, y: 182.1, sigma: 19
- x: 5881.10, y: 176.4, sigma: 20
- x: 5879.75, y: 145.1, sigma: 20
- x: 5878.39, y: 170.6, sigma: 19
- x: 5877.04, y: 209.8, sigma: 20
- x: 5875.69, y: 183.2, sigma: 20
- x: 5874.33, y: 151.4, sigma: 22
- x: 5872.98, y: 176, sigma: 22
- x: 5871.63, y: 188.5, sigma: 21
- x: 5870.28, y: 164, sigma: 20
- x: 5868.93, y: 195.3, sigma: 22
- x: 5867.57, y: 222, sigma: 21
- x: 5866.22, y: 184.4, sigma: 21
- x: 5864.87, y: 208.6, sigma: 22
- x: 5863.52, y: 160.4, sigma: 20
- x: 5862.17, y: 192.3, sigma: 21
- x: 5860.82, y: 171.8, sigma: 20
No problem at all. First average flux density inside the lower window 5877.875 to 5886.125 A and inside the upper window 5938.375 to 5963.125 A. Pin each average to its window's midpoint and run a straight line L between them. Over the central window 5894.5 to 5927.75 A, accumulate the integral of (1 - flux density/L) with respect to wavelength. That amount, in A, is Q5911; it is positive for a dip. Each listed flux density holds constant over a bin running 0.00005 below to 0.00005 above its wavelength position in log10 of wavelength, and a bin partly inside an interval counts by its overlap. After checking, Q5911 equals 0.62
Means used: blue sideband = 171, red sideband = 163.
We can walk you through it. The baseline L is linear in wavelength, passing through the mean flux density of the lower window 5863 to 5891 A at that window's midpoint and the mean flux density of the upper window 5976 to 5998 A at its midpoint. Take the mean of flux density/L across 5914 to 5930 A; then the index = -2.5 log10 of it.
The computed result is 0.04 mag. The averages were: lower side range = 173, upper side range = 168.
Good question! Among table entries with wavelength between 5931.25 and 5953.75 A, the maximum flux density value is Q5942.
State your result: 204.3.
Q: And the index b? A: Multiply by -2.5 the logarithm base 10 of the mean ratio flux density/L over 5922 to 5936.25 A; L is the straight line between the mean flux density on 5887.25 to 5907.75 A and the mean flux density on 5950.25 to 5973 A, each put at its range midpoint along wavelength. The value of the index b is -0.071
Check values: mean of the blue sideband 154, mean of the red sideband 167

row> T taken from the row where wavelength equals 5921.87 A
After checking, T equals 135.6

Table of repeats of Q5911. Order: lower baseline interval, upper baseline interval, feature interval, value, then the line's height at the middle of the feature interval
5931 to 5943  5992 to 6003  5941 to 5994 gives 0.76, 169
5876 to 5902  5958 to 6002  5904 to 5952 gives -3.01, 161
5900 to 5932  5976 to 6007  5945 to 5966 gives 0.31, 169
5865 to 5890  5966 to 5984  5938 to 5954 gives -0.23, 166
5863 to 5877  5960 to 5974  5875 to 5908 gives 3.91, 183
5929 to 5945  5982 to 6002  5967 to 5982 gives 0.38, 170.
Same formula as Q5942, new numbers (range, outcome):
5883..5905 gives 190.9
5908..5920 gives 196.2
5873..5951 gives 209.8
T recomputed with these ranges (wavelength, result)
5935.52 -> 171.9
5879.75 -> 145.1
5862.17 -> 192.3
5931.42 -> 199.8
